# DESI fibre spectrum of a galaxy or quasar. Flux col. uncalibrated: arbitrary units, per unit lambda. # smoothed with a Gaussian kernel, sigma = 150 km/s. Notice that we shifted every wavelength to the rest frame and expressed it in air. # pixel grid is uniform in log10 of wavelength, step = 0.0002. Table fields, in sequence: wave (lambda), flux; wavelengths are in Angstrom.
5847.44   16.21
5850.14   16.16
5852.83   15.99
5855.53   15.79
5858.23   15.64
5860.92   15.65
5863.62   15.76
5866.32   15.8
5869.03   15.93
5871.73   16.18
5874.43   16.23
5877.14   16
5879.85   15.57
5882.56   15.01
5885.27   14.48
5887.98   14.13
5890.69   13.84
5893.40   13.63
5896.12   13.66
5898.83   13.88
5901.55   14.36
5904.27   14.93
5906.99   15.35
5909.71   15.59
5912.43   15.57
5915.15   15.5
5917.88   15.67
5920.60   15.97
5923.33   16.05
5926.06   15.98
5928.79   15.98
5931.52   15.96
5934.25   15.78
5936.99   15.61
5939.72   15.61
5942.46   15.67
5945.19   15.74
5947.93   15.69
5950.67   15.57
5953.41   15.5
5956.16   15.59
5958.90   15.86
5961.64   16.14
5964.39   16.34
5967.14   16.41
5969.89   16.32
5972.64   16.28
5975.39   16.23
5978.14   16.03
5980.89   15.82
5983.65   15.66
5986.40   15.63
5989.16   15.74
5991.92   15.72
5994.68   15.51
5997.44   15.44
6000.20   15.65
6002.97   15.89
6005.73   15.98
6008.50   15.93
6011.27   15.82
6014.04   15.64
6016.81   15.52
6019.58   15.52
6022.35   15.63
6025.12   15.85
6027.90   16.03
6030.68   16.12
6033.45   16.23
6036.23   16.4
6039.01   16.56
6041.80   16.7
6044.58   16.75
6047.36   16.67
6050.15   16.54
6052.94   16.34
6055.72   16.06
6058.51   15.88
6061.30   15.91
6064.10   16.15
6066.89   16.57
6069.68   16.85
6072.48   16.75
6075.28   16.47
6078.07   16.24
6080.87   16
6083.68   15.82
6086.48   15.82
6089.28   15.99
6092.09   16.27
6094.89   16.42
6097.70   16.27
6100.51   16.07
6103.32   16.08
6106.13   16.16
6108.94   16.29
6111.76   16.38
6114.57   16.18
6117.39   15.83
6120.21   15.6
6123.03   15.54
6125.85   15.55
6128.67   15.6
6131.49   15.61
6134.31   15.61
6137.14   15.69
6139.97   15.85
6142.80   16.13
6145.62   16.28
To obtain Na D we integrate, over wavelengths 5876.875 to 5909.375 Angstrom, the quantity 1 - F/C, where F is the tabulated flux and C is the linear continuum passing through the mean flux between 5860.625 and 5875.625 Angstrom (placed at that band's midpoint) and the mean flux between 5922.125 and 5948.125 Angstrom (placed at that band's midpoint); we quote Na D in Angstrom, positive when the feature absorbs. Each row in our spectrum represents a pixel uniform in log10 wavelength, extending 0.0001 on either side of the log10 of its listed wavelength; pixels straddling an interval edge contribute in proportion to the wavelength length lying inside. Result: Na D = 2.7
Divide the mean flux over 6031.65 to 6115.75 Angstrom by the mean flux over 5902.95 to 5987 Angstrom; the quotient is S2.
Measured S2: 1.0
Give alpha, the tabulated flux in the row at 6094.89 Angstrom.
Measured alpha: 16.42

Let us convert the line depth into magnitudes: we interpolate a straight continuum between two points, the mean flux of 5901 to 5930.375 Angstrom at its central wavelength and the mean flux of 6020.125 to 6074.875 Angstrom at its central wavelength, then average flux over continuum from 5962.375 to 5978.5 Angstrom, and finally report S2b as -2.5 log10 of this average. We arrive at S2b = -0.03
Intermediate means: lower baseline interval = 15.6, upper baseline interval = 16.3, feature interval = 16.3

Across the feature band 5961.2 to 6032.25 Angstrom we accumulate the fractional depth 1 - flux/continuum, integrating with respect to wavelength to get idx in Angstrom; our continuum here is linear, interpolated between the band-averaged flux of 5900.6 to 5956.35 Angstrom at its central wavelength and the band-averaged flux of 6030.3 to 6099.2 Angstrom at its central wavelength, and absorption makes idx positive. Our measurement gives 0.4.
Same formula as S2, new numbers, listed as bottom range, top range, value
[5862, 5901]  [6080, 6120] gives 1.07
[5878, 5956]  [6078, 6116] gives 1.06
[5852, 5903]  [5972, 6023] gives 1.04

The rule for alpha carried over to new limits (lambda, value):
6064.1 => 16.15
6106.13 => 16.16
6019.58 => 15.52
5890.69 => 13.84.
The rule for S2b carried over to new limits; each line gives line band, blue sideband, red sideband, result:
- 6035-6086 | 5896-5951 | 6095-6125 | -0.031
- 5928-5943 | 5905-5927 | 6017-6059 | 0.000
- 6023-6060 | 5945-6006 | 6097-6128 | -0.026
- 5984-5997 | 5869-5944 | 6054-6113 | 0.006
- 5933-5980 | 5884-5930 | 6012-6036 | -0.039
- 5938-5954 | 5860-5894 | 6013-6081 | 0.001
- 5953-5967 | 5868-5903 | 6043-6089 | -0.036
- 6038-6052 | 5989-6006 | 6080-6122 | -0.051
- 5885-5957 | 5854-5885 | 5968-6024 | 0.036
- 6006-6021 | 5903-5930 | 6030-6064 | 0.032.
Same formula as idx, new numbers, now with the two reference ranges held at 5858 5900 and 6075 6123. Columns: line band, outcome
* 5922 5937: -0.6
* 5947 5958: -0.1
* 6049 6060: -0.2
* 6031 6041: -0.4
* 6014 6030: 0.0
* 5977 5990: -0.2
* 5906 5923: -0.4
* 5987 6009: -0.1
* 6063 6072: -0.3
